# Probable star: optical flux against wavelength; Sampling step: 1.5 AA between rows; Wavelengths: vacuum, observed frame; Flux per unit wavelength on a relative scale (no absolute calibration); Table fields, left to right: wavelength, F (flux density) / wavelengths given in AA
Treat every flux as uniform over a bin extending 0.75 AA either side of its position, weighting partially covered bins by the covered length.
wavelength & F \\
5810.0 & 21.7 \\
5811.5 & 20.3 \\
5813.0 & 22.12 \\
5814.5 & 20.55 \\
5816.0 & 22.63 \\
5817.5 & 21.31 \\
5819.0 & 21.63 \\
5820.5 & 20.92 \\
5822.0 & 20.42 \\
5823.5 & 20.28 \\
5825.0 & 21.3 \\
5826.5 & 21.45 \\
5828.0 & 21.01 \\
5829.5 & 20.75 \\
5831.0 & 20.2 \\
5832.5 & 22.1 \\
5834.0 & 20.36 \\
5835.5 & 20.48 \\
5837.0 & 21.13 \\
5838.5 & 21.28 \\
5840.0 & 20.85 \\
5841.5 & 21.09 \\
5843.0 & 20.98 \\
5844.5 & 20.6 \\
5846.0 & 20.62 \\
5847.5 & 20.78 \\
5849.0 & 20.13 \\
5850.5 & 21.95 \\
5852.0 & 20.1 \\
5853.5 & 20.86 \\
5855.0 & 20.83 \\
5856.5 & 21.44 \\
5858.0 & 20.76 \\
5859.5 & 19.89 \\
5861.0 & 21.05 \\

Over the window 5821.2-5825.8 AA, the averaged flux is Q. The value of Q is 20.7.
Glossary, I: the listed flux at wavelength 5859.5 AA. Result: 19.89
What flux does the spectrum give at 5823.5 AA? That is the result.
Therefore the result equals 20.28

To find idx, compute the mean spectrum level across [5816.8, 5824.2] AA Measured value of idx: 20.9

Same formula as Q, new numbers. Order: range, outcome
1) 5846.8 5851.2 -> 20.9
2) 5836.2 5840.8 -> 21.1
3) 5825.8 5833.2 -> 21.1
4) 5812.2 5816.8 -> 21.7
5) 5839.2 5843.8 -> 21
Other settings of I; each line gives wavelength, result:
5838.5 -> 21.28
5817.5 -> 21.31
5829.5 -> 20.75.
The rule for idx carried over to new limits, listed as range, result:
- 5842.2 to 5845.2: 20.8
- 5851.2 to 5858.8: 20.8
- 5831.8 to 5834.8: 21.2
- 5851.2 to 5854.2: 20.5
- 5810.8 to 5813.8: 21.2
